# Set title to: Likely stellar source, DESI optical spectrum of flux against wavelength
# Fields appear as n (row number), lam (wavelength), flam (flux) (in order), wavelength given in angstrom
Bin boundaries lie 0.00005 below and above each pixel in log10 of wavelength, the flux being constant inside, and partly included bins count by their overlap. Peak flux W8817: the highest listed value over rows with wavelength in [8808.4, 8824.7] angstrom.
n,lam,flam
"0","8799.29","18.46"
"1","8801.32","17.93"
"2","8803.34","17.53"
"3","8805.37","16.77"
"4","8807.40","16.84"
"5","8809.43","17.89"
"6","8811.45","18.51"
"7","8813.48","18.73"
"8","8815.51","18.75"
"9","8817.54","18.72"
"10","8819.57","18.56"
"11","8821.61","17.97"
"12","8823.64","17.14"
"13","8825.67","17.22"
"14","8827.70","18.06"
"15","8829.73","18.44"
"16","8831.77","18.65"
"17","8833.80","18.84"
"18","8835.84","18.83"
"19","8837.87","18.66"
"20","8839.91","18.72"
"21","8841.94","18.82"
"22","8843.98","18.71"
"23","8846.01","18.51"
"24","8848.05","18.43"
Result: 18.75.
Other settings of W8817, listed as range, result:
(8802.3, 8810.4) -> 17.89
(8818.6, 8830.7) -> 18.56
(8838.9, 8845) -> 18.82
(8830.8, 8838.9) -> 18.84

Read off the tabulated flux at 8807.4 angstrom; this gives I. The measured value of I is 16.84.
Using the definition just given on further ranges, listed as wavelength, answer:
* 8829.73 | 18.44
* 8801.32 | 17.93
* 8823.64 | 17.14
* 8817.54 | 18.72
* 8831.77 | 18.65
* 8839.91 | 18.72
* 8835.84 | 18.83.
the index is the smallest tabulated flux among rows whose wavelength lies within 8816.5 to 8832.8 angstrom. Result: 17.14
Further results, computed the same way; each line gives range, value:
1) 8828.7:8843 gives 18.44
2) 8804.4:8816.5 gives 16.77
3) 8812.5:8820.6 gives 18.56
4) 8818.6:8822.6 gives 17.97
